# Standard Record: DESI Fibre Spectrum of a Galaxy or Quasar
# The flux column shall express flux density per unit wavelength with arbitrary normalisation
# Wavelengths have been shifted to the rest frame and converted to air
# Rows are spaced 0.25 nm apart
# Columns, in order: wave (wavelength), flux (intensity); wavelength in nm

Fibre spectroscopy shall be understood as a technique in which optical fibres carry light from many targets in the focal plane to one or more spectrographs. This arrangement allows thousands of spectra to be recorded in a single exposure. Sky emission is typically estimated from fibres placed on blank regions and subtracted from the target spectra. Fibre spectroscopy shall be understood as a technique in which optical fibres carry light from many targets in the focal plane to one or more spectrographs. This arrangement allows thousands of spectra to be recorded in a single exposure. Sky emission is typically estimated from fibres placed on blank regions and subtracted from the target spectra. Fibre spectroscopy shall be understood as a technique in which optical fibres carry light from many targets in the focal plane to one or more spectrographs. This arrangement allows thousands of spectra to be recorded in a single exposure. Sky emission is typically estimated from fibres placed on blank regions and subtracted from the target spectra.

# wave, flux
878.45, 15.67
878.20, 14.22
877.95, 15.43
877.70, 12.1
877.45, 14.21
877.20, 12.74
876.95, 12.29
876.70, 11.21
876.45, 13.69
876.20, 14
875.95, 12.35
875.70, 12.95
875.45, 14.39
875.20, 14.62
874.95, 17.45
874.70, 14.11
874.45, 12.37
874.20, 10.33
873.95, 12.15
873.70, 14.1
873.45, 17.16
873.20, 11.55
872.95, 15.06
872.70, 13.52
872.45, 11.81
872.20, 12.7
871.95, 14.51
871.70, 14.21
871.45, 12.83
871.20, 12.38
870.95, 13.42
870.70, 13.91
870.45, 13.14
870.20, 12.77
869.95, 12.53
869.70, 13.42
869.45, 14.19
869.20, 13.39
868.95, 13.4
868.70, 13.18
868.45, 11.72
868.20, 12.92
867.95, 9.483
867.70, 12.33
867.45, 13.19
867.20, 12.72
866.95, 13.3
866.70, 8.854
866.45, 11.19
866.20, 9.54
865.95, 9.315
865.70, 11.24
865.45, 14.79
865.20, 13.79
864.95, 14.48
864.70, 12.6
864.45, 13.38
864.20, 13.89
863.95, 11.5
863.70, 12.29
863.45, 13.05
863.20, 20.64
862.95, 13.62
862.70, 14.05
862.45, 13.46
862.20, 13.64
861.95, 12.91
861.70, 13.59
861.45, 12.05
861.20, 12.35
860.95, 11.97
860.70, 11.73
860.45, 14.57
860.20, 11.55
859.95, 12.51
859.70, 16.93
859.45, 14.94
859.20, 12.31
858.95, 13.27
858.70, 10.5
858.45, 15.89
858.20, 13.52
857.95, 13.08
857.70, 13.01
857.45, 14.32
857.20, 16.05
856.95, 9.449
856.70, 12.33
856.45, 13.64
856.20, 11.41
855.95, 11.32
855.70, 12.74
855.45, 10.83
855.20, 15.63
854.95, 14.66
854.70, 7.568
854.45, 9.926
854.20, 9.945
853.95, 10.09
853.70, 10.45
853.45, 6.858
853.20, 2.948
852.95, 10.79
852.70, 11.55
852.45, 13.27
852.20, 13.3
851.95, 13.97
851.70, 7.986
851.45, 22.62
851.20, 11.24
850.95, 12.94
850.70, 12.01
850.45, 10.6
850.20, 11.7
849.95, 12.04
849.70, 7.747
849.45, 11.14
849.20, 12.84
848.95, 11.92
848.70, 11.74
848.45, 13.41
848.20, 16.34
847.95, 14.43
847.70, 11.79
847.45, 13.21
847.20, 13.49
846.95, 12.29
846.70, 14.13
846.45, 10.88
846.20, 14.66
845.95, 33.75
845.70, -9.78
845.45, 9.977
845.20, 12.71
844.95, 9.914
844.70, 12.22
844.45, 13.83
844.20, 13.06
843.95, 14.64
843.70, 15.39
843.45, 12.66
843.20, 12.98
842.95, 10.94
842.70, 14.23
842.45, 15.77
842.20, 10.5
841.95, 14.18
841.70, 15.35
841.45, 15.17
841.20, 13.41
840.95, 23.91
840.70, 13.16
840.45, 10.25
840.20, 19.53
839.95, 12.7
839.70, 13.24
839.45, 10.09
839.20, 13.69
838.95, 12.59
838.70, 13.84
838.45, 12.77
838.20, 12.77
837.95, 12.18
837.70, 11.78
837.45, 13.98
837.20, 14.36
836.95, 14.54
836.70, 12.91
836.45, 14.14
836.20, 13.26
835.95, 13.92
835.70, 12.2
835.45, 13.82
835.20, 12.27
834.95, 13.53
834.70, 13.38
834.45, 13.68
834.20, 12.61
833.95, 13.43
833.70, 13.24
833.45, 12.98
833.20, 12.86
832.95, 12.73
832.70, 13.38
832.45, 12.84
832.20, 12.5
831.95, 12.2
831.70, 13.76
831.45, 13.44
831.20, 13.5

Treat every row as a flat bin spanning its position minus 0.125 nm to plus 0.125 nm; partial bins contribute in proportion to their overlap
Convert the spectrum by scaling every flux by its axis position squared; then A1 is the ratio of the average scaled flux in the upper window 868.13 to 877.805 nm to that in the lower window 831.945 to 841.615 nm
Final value 1.07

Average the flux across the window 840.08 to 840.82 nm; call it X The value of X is 14.3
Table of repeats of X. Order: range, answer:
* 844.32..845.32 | 12.2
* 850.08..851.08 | 11.8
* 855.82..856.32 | 11.4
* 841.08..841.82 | 14.6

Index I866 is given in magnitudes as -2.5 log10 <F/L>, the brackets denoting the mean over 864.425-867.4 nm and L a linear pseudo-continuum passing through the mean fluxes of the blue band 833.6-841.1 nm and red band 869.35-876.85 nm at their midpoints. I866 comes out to 0.12 mag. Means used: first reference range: 13.6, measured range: 12.1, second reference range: 13.4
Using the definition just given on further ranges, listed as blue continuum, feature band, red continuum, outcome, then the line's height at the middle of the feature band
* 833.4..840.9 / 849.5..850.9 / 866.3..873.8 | 0.201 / 13.2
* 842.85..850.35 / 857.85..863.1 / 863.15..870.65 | -0.056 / 12.6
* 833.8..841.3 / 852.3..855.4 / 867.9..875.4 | 0.287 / 13.5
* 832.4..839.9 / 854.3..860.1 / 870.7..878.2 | 0.038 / 13.3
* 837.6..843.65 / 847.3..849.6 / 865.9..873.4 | 0.039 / 13.4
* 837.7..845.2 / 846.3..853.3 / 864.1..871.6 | 0.085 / 13.3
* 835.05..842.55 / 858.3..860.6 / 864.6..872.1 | -0.051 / 13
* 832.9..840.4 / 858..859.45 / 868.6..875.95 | 0.012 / 13.4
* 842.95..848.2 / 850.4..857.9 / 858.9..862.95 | 0.111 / 13.1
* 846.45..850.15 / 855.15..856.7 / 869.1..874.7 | 0.029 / 12.8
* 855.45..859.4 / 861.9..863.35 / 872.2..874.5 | -0.146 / 12.9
